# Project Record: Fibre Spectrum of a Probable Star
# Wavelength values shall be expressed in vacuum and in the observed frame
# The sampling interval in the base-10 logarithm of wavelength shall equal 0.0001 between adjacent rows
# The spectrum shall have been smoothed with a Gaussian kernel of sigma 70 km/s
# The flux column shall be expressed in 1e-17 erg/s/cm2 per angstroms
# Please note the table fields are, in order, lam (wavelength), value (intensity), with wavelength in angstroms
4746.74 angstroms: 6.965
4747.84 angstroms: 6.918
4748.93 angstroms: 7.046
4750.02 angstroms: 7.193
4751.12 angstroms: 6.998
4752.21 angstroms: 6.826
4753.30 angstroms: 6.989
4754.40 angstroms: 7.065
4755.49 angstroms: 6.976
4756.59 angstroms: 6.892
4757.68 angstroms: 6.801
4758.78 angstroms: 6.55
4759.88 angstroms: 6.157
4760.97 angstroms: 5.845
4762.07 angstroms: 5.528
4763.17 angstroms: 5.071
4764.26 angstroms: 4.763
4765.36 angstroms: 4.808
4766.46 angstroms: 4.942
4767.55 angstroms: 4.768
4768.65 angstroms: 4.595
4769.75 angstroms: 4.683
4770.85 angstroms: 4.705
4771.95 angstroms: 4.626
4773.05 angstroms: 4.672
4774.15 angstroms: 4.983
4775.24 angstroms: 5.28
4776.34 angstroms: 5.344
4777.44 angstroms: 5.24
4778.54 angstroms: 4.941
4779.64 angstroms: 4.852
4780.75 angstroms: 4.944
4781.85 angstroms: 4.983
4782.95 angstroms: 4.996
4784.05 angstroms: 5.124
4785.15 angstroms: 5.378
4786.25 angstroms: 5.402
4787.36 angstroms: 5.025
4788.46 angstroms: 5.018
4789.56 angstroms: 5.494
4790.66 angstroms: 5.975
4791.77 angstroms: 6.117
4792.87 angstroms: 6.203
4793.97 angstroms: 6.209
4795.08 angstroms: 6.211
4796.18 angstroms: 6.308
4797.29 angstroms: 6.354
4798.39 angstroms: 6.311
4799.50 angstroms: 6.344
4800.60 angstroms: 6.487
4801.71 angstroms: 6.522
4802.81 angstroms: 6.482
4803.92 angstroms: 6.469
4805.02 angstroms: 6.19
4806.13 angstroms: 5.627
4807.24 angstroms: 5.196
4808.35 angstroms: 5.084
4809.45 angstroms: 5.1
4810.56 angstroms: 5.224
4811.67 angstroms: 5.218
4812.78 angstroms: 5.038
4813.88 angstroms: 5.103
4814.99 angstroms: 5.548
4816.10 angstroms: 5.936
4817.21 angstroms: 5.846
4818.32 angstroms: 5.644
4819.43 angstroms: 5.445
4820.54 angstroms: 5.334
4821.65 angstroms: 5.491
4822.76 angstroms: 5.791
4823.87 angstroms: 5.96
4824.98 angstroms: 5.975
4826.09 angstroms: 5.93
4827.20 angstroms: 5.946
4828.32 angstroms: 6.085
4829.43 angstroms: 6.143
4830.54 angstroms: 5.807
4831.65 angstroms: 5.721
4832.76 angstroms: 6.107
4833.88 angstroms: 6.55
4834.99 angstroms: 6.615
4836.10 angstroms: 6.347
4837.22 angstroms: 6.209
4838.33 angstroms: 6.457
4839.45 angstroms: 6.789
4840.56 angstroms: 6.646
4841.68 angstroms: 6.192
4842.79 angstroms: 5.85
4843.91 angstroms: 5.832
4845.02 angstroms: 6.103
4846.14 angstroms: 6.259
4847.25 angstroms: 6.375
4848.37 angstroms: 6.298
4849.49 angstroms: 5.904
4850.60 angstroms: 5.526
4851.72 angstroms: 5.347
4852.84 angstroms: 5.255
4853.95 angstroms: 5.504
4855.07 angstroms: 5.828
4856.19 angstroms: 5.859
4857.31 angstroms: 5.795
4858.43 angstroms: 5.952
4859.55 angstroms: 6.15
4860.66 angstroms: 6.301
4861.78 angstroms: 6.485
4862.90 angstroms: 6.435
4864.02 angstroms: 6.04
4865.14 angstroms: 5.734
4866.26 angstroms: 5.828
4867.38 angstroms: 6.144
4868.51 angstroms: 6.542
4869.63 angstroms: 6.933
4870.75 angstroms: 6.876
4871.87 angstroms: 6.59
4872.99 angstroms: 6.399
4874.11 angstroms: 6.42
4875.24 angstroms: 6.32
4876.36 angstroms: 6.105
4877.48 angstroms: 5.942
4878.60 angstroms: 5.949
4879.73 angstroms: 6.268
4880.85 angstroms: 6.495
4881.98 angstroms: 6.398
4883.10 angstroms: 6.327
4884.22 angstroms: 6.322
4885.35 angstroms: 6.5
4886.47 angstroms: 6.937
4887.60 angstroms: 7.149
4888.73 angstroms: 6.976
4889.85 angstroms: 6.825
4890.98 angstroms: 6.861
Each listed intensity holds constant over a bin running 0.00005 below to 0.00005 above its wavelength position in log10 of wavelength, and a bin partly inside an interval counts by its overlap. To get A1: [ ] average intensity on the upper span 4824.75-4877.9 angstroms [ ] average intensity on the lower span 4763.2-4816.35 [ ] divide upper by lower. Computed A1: 1.1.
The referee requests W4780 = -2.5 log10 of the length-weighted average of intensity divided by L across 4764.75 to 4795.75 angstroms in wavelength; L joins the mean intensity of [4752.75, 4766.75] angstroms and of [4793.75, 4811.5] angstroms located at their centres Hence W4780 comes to 0.16 mag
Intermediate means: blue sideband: 6.05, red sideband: 5.98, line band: 5.2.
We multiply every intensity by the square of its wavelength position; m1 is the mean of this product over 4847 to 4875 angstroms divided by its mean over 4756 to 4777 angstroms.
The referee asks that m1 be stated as 1.19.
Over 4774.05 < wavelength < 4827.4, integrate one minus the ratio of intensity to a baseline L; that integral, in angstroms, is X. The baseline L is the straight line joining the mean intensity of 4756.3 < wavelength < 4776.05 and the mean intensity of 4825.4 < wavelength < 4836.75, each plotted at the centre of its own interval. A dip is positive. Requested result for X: 1.0 angstroms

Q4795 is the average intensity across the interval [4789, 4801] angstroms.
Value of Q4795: 6.18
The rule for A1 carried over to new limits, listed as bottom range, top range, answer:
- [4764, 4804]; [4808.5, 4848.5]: 1.08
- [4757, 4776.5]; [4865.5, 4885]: 1.21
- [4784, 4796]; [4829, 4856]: 1.07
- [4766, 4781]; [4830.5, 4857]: 1.24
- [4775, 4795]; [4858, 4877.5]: 1.17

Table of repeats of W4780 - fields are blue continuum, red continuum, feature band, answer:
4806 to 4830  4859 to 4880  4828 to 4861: -0.02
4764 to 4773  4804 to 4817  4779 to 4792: -0.05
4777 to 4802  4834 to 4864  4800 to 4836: 0.01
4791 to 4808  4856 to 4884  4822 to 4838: 0.02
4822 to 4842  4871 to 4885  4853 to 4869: 0.04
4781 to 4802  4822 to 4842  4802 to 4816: 0.08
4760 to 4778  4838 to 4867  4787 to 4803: -0.14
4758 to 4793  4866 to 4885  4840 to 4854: 0.01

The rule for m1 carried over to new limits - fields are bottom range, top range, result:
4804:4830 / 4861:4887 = 1.16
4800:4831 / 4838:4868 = 1.07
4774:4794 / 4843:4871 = 1.17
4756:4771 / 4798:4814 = 1.08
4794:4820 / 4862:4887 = 1.12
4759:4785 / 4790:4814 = 1.18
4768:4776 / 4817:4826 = 1.21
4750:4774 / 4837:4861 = 1.09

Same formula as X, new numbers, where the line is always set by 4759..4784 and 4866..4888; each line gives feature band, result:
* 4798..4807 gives -1.3 angstroms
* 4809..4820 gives 0.4 angstroms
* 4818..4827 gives 0.0 angstroms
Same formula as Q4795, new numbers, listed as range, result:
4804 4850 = 5.88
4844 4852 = 5.99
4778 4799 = 5.57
